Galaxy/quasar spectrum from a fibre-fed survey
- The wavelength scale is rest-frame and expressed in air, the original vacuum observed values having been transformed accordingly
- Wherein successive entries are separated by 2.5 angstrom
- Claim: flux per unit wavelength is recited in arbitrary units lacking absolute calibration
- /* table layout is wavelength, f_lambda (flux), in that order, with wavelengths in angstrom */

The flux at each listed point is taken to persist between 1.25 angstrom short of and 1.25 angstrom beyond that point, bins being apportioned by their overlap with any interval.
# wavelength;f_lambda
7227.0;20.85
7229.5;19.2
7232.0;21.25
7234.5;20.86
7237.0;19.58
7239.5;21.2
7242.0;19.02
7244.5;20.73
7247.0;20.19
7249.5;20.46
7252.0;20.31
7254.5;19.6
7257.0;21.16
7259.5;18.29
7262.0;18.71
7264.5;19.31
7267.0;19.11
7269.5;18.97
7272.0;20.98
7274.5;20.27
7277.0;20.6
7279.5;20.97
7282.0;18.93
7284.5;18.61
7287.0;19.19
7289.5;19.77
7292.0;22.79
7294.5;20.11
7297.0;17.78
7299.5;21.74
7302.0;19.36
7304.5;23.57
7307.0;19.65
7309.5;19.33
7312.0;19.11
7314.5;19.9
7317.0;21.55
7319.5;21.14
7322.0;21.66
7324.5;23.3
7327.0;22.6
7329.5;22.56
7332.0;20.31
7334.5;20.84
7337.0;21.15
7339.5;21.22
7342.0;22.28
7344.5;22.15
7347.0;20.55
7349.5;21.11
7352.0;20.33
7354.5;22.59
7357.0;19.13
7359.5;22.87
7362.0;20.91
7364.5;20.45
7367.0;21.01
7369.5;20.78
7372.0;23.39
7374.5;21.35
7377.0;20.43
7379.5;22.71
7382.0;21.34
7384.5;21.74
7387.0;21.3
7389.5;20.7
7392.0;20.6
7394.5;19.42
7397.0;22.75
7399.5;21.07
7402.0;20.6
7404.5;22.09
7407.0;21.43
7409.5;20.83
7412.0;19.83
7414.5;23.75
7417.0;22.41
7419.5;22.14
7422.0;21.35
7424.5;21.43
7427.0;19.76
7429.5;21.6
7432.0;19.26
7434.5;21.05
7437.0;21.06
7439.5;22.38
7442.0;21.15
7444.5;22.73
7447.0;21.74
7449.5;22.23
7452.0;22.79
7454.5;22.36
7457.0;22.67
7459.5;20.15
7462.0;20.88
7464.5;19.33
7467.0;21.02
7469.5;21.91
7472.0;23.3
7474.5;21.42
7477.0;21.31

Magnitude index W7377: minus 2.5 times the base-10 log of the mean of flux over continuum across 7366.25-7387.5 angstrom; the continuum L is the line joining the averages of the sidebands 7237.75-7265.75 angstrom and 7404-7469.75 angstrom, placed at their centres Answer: -0.033 mag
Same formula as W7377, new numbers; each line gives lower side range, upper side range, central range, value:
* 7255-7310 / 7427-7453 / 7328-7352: -0.04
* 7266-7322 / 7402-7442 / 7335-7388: -0.03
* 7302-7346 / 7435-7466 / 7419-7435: 0.03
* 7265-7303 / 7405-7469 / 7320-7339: -0.07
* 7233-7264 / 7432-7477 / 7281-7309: 0.01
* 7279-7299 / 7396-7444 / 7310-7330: -0.06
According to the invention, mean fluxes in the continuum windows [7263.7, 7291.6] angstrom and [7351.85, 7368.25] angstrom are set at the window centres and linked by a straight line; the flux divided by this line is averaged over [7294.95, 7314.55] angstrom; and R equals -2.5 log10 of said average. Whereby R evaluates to 0.01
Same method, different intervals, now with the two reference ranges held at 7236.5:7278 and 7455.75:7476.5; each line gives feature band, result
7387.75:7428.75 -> -0.02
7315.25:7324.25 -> -0.06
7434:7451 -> -0.03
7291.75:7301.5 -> -0.01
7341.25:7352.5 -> -0.04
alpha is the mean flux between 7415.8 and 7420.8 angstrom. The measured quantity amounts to 22.3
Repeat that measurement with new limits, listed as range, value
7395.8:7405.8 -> 21.6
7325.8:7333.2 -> 21.8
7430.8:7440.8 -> 20.9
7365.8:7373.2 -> 21.7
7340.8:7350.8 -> 21.5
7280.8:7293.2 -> 19.8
